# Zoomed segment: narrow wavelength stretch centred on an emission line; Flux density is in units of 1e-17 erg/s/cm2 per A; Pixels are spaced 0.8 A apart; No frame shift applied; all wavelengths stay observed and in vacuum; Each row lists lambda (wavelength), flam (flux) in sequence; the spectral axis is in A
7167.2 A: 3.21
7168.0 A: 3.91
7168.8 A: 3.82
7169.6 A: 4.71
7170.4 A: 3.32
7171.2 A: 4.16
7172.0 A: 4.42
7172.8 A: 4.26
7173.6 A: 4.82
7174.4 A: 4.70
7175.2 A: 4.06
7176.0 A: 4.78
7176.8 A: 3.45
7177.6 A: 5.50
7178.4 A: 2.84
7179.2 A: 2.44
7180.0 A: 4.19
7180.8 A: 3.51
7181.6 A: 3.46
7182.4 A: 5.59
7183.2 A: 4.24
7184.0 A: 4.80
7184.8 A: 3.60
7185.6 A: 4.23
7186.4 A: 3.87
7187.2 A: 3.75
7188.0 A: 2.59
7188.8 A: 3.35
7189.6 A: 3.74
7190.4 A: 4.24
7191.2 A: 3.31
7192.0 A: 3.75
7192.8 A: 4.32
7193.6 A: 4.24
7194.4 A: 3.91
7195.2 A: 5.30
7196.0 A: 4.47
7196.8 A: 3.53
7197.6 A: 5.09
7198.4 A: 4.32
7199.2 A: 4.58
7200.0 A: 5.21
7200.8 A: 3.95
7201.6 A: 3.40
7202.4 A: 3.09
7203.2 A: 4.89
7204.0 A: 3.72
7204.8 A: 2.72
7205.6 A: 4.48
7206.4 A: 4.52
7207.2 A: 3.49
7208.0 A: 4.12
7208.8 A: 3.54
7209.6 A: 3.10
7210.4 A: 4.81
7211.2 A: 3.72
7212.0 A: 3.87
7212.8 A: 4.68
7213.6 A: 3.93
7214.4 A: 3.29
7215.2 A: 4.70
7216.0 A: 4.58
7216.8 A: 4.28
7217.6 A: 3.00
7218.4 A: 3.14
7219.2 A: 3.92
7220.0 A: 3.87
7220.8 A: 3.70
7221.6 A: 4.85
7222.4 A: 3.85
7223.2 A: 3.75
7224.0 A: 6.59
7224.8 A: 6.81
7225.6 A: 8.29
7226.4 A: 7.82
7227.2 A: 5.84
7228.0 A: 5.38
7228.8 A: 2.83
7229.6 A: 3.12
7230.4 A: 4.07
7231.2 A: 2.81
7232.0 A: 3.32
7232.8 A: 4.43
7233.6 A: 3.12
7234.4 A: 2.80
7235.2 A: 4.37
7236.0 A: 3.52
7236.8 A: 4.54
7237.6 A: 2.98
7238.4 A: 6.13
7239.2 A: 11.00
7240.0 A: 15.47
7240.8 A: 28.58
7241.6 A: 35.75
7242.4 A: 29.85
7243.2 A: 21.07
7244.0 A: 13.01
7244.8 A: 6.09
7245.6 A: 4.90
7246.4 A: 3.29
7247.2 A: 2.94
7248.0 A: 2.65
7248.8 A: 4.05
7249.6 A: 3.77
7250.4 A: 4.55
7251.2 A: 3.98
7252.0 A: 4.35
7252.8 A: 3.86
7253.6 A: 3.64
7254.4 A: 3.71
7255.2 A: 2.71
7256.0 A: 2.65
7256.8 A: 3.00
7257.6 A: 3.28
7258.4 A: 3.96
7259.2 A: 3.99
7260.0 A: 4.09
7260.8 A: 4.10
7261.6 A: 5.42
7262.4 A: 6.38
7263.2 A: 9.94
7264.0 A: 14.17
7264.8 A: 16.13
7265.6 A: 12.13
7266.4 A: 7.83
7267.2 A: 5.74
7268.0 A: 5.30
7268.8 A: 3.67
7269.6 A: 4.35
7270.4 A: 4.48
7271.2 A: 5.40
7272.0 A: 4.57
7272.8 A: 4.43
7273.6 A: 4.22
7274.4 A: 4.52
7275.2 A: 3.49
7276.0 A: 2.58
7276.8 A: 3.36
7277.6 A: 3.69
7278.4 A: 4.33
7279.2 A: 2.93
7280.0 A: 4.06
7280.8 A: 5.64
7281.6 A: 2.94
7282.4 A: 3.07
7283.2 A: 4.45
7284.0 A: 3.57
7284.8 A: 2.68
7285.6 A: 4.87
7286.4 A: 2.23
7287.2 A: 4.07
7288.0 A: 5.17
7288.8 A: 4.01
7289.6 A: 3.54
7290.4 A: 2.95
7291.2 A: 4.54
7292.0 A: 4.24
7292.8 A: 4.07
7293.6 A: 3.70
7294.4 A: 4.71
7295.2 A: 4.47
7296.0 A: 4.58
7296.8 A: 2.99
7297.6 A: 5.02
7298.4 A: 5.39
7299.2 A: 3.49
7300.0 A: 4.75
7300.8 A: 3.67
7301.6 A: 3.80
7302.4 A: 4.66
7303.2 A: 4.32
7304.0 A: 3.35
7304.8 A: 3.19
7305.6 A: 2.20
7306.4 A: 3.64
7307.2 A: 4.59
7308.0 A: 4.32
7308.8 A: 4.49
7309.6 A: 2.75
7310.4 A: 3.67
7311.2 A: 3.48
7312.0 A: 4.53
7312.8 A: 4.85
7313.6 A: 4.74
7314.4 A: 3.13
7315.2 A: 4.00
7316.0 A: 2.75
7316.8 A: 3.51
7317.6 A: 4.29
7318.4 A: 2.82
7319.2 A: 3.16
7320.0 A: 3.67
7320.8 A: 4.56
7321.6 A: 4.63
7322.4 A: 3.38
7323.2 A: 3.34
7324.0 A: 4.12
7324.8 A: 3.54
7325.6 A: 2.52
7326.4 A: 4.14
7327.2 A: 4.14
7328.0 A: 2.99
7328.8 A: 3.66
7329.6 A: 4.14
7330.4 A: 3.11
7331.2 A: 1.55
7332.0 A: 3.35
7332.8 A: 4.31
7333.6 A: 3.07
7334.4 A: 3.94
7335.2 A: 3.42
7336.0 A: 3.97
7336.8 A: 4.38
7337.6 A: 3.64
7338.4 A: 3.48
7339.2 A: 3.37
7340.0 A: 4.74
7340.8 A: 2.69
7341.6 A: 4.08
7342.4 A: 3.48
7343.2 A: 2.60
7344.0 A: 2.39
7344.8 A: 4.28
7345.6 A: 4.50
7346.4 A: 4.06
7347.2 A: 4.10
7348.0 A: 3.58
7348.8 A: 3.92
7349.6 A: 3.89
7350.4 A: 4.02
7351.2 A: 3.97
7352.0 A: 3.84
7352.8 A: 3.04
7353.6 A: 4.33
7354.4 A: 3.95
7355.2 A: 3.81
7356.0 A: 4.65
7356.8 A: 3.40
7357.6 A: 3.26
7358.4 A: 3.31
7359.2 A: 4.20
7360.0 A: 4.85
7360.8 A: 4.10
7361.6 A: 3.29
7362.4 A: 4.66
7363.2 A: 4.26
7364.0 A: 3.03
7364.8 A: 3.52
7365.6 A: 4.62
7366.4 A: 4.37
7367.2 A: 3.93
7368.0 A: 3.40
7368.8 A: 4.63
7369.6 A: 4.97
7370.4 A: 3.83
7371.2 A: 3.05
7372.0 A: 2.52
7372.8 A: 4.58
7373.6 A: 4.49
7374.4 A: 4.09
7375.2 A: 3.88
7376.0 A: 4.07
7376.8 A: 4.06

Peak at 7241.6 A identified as H-alpha 6563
